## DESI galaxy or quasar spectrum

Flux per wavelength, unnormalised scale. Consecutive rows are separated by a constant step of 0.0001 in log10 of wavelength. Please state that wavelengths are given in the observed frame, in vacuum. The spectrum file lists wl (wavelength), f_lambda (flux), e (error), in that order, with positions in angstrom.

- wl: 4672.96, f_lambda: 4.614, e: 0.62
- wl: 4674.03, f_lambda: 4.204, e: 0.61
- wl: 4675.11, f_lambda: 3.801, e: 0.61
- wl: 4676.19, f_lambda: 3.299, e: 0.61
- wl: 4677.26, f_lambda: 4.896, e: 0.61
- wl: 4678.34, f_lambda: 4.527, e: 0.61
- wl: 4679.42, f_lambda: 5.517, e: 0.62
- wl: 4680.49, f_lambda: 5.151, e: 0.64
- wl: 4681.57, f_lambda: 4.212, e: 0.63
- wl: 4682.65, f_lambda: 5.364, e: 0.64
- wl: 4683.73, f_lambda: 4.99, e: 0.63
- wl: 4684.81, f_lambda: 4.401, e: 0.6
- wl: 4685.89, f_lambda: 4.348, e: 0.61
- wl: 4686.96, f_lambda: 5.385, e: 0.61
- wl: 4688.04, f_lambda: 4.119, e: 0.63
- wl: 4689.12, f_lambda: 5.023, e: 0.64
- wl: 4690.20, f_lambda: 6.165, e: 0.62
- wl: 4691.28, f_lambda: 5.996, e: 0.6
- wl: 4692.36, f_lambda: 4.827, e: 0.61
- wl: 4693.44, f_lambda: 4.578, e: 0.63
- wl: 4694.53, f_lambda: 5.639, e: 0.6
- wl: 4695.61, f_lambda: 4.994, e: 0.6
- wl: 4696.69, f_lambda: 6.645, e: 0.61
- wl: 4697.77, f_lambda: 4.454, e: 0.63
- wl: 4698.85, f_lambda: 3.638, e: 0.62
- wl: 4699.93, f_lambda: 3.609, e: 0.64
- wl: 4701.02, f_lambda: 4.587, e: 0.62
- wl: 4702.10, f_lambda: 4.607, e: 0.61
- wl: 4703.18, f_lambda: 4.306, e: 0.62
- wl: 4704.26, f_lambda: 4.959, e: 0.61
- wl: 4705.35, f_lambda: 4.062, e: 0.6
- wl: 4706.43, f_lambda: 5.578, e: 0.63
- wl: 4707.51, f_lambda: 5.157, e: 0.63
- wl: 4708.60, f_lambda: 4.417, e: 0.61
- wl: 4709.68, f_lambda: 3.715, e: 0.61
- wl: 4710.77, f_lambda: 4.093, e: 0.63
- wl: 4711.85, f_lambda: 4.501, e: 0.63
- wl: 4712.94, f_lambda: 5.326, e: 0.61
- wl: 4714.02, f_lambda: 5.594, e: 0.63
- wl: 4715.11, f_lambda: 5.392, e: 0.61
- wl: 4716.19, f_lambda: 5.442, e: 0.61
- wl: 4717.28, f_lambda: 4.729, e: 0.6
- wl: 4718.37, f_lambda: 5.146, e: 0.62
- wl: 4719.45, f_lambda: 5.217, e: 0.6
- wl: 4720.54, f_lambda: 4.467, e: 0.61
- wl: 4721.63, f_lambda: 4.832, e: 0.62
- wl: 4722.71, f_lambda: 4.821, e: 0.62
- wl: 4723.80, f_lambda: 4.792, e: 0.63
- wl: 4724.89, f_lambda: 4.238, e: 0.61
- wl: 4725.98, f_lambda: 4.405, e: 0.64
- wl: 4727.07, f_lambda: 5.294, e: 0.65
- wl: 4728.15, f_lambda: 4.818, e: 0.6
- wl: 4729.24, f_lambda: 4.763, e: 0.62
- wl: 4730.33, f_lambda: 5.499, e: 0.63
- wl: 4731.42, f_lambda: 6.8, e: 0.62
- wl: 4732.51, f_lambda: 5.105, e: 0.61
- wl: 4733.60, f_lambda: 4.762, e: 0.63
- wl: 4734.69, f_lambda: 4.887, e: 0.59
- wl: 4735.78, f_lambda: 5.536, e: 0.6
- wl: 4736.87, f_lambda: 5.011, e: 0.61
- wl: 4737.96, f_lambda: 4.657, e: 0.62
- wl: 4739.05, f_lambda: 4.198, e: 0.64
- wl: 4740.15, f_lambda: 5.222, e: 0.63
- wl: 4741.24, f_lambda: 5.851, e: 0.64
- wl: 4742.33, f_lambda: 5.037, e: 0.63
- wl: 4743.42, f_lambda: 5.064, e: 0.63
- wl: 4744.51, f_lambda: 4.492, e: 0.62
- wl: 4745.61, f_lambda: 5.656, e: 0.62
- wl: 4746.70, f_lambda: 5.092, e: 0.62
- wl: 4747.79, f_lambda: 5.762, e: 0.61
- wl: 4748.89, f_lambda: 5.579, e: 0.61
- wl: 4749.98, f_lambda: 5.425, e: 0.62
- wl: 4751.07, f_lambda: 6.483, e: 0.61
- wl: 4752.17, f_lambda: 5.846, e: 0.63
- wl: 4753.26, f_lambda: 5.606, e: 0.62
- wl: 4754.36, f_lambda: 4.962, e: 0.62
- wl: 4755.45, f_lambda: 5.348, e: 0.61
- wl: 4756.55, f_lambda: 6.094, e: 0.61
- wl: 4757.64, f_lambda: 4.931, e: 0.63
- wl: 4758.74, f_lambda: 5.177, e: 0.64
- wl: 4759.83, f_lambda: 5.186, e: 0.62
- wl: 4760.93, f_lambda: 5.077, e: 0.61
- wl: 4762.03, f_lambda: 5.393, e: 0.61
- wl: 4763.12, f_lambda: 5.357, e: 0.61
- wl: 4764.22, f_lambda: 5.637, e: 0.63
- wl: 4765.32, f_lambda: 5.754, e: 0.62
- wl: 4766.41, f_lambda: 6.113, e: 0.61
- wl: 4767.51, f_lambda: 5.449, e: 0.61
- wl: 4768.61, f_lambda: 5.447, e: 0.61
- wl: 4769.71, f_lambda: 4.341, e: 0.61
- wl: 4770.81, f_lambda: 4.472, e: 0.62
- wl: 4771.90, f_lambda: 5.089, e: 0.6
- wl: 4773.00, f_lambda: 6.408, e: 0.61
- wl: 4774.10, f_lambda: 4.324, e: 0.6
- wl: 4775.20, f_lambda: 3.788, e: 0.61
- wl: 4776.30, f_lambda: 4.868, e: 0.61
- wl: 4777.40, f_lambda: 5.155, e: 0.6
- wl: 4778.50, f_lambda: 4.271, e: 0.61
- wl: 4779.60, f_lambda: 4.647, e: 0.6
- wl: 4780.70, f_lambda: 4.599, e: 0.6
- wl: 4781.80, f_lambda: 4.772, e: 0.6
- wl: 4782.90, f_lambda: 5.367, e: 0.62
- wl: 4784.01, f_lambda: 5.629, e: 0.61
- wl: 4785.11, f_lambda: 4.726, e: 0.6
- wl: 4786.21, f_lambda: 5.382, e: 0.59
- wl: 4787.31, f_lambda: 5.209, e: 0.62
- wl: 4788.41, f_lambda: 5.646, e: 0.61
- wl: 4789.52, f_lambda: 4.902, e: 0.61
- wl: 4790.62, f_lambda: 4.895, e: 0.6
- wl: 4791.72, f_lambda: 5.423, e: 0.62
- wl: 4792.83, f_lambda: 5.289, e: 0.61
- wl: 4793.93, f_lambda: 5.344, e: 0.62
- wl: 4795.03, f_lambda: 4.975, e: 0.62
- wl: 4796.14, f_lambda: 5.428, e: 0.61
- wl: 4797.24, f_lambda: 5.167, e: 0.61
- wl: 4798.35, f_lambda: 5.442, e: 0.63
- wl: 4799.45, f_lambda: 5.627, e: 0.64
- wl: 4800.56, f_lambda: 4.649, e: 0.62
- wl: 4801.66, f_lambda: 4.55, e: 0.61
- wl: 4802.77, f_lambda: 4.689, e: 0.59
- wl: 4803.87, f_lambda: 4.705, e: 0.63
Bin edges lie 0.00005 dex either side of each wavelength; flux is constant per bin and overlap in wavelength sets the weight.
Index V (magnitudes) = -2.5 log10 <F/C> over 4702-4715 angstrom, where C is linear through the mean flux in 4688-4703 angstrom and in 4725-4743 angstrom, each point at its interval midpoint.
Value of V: 0.06 mag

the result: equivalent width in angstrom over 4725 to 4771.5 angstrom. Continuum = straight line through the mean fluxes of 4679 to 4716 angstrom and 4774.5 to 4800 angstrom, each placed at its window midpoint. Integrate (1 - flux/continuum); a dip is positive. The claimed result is -2.68 angstrom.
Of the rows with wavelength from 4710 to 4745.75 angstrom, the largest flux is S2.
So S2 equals 6.8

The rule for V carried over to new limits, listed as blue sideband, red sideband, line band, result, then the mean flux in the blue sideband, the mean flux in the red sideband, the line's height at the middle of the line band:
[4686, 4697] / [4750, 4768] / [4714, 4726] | 0.098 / 5.27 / 5.52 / 5.38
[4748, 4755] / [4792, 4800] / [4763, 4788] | 0.082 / 5.65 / 5.33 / 5.48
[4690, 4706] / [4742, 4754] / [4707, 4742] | 0.046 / 4.85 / 5.46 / 5.17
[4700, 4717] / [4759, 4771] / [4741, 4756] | -0.059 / 4.75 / 5.31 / 5.15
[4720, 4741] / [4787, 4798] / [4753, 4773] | -0.047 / 4.97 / 5.23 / 5.1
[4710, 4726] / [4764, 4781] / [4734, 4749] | -0.043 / 4.86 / 5.02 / 4.93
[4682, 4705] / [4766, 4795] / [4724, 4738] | -0.025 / 4.88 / 5.05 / 4.95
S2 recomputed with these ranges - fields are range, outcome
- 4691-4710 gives 6.645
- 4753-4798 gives 6.408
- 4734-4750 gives 5.851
